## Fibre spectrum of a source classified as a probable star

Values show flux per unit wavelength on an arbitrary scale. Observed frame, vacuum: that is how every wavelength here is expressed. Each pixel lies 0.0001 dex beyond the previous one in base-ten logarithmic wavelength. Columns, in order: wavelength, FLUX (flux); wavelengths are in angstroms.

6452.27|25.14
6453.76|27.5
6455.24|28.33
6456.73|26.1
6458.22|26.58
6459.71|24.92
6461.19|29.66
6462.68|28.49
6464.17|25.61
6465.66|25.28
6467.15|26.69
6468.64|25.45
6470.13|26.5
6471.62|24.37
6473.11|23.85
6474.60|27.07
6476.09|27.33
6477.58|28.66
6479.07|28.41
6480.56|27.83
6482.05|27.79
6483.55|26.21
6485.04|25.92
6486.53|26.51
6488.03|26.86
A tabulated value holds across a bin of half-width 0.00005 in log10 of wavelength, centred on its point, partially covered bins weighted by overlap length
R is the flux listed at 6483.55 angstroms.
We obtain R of 26.21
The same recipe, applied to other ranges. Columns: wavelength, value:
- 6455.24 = 28.33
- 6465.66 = 25.28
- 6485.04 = 25.92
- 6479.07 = 28.41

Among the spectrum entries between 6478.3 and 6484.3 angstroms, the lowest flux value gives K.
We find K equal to 26.21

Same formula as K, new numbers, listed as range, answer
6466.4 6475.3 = 23.85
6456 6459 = 26.1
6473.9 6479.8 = 27.07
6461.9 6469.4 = 25.28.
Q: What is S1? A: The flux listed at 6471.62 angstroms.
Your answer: 24.37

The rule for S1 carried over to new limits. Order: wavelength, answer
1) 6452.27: 25.14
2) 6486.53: 26.51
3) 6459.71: 24.92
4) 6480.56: 27.83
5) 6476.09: 27.33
